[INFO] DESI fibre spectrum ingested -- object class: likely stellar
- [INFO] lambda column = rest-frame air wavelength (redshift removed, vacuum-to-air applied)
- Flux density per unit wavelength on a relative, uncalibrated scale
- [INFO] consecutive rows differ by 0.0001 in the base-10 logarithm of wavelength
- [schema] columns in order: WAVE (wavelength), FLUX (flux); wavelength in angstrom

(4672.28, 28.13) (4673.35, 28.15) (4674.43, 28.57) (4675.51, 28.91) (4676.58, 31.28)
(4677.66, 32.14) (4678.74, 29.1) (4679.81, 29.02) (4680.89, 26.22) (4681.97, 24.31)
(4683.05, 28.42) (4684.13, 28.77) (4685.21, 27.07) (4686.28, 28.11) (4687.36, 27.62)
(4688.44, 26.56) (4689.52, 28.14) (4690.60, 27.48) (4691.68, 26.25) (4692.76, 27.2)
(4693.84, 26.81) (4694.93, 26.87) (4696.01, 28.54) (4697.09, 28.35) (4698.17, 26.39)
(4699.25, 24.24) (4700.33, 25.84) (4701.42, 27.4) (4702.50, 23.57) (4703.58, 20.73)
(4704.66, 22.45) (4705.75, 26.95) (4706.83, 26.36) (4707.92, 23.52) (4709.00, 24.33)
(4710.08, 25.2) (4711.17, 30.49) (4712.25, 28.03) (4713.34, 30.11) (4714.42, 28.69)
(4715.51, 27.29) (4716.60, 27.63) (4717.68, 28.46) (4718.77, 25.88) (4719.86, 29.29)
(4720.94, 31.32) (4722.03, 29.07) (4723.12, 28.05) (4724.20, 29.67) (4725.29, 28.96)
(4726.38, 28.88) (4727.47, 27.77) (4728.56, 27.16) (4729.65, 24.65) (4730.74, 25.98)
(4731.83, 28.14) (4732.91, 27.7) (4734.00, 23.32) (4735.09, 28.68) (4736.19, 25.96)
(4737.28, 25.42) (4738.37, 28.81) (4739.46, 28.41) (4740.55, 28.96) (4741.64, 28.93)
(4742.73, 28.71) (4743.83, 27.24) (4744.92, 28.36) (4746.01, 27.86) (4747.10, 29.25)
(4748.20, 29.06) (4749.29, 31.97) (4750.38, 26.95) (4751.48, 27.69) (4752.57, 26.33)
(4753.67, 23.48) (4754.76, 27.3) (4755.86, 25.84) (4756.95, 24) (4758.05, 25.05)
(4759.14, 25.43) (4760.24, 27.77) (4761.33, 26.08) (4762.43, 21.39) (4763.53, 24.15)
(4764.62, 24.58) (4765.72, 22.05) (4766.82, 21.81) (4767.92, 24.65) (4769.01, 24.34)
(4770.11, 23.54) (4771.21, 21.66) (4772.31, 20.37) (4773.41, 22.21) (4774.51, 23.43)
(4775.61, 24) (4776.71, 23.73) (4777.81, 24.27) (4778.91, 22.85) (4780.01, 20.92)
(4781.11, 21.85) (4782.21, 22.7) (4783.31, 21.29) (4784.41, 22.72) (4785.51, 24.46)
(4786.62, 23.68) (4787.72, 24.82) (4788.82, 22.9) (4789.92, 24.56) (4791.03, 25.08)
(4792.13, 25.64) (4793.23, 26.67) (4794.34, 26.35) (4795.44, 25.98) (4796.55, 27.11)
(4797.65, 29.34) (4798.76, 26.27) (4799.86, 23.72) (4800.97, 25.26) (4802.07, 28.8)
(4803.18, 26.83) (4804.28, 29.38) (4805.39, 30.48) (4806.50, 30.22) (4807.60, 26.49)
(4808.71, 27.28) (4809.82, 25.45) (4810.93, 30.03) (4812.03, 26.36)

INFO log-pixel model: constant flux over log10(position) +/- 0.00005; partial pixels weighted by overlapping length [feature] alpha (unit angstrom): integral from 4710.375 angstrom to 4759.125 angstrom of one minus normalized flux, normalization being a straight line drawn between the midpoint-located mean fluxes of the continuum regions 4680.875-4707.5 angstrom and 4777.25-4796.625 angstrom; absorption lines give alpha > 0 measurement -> -4.5 angstrom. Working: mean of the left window 26.4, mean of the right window 24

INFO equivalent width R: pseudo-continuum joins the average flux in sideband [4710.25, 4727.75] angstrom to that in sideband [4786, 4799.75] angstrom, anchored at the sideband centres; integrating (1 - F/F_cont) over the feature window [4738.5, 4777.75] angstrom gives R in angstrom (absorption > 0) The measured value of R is 2.1 angstrom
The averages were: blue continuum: 28.7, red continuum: 25.6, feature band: 25.6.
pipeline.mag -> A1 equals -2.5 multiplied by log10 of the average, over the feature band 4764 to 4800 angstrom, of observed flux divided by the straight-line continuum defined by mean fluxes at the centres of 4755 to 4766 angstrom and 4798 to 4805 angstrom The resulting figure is 0.09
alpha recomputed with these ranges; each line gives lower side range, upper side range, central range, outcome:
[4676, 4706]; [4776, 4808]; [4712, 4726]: -1.1 angstrom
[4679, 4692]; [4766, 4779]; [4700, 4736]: -1.8 angstrom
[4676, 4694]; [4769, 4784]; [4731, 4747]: -1.8 angstrom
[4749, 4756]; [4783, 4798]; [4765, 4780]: 1.7 angstrom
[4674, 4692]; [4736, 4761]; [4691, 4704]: 0.9 angstrom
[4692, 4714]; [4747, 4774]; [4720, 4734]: -1.2 angstrom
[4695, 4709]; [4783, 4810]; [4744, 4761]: -0.9 angstrom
